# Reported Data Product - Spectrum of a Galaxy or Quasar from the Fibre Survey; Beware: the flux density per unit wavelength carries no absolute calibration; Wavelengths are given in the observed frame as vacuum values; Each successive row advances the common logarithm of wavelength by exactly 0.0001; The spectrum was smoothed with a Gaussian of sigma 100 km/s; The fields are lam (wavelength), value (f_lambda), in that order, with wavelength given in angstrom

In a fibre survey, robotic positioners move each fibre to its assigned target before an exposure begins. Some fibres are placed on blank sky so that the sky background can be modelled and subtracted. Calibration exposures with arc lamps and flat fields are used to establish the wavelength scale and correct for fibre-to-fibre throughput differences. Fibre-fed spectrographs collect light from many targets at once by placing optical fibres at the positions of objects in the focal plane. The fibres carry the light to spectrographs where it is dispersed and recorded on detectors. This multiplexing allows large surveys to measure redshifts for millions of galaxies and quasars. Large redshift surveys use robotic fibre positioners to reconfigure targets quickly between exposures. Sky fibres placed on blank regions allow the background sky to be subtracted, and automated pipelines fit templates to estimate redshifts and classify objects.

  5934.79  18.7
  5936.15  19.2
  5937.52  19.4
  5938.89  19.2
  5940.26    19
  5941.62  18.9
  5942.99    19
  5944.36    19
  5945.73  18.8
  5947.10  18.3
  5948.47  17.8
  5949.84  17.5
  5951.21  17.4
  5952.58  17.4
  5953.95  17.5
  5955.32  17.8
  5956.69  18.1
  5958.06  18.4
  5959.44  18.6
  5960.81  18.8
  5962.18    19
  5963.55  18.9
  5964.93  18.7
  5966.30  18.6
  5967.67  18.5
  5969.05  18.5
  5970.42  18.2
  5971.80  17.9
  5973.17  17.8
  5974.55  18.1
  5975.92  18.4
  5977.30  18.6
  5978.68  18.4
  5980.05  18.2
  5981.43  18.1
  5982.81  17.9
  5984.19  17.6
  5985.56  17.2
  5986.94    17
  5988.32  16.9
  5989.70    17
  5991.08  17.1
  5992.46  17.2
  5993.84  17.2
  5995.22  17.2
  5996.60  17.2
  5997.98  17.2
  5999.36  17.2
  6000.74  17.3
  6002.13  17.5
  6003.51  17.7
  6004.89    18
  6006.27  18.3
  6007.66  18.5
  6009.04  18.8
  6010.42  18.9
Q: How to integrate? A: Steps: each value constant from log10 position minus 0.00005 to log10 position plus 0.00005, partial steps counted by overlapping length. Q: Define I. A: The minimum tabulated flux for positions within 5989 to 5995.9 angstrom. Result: 17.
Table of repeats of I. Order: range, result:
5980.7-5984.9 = 17.6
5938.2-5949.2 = 17.8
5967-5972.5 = 17.9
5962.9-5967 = 18.6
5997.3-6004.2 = 17.2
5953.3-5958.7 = 17.5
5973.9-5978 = 18.1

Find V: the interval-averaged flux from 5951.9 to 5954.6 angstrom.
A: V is 17.5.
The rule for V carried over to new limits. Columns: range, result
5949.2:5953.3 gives 17.4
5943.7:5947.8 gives 18.7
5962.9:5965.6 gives 18.8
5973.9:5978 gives 18.4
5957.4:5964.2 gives 18.7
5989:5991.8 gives 17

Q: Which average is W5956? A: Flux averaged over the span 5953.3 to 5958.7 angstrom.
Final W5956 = 18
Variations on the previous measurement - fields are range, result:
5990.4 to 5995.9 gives 17.2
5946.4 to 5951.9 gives 17.7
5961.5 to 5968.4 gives 18.7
